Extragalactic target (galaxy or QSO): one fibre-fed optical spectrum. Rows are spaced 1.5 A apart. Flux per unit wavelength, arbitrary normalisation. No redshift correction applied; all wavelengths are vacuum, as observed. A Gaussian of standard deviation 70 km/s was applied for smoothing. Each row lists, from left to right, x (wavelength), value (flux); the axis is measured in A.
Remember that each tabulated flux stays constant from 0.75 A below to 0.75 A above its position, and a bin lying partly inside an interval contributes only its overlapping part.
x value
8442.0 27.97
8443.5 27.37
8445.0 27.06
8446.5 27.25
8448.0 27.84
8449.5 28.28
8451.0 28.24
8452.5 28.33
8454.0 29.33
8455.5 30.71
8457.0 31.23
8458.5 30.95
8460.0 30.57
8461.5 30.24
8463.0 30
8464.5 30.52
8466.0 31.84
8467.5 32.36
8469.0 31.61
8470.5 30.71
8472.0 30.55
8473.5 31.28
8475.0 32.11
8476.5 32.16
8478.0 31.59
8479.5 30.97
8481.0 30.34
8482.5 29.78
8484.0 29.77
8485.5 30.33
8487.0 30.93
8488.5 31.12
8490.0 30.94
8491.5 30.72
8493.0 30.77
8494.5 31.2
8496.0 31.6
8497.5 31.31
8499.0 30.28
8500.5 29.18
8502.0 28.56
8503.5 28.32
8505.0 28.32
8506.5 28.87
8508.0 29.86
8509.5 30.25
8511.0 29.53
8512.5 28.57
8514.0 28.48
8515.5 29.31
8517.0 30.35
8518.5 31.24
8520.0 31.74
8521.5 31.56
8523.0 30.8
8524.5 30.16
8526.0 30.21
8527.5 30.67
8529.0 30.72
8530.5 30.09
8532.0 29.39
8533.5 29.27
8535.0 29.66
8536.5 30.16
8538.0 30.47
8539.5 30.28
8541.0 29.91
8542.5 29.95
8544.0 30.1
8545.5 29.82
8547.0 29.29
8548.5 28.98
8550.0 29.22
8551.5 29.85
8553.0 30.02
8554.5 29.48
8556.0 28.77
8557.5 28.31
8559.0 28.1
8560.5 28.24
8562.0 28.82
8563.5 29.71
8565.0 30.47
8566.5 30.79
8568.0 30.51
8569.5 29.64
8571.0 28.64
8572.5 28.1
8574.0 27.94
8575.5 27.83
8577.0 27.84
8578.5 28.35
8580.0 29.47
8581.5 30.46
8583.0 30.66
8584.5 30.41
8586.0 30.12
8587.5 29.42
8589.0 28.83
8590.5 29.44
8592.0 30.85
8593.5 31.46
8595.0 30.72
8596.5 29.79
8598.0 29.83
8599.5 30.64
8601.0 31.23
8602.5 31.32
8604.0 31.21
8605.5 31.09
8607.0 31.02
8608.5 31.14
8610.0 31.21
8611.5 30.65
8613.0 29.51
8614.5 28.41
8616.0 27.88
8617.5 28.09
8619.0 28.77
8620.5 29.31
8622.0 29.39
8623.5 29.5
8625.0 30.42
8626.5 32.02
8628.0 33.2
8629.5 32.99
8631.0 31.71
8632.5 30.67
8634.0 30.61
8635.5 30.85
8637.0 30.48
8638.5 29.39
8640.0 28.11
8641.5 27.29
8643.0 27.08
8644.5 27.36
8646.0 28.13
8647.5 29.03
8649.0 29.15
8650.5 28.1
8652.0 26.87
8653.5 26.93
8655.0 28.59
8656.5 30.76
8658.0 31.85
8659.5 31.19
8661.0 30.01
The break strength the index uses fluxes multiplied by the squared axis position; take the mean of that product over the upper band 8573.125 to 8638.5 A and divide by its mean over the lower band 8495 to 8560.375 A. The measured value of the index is 1.03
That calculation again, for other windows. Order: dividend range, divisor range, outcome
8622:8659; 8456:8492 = 1.00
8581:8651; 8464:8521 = 1.01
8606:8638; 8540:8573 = 1.05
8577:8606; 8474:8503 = 1.01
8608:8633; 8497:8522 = 1.05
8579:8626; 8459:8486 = 1.00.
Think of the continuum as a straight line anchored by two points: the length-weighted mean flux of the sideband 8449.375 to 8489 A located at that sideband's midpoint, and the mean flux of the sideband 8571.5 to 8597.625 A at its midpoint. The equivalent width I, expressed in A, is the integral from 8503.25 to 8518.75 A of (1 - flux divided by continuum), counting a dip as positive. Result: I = 0.4 A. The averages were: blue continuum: 30.6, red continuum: 29.5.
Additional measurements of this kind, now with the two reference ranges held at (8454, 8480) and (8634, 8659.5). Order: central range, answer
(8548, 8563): 0.50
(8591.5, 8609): -0.84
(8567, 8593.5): 0.26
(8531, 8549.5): 0.26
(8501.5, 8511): 0.47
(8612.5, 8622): 0.18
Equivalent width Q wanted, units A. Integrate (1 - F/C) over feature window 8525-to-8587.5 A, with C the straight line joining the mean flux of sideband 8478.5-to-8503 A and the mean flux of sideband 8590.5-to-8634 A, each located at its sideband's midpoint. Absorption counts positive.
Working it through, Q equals 1.9 A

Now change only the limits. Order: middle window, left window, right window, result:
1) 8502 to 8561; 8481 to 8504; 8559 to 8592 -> 0.3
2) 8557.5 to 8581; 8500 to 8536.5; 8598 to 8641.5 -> 0.9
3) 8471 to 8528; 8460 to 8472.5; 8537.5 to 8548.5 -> 0.3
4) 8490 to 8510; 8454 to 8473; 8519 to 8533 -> 0.5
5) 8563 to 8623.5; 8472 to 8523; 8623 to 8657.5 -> 0.0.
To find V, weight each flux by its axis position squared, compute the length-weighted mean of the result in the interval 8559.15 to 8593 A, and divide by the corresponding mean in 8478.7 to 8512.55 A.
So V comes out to 0.99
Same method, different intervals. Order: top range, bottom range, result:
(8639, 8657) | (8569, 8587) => 0.98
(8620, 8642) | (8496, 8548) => 1.04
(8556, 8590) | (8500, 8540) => 0.99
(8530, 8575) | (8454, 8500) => 0.97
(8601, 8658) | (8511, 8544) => 1.01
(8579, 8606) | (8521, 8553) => 1.02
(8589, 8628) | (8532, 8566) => 1.04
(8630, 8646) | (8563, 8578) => 1.02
